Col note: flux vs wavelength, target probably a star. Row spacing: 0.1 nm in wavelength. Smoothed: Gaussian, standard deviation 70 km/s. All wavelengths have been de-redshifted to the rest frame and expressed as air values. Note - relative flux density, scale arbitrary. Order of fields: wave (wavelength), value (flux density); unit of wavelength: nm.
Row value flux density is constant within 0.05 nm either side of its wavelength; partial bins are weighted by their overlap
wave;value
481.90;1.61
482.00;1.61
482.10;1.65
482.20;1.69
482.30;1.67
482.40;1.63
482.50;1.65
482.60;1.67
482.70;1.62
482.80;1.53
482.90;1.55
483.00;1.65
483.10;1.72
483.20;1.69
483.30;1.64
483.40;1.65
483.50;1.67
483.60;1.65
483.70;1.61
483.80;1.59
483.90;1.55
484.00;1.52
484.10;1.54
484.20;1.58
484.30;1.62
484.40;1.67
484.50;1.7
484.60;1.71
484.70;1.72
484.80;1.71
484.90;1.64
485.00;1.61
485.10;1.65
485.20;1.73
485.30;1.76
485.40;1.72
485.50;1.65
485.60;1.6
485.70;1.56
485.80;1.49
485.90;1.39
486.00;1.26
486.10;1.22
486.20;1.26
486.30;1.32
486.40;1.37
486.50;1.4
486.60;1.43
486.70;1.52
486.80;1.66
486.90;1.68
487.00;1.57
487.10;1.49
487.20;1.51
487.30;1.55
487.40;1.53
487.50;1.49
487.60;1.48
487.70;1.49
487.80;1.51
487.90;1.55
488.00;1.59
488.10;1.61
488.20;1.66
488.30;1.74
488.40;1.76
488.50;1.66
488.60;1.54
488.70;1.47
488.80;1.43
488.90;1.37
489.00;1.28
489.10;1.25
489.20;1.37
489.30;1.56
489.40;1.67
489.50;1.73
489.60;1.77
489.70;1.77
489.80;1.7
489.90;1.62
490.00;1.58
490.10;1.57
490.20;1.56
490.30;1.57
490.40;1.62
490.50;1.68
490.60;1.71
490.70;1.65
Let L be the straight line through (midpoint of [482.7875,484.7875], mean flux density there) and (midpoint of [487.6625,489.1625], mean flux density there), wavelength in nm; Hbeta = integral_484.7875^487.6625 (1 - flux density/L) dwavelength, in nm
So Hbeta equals 0.10 nm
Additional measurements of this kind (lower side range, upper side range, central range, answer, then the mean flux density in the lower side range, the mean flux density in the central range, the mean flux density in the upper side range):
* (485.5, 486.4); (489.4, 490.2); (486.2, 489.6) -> 0.03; 1.4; 1.52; 1.67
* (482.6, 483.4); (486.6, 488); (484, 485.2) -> -0.04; 1.63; 1.65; 1.54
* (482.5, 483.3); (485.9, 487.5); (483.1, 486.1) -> -0.11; 1.63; 1.61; 1.45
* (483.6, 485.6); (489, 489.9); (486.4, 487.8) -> 0.08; 1.65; 1.52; 1.59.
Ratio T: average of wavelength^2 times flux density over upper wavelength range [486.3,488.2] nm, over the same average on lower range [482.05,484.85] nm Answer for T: 0.94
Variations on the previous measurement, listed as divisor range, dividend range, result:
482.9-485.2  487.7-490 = 0.98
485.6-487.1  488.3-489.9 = 1.09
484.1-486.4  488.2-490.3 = 1.02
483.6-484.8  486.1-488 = 0.93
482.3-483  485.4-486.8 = 0.90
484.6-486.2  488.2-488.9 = 1.02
